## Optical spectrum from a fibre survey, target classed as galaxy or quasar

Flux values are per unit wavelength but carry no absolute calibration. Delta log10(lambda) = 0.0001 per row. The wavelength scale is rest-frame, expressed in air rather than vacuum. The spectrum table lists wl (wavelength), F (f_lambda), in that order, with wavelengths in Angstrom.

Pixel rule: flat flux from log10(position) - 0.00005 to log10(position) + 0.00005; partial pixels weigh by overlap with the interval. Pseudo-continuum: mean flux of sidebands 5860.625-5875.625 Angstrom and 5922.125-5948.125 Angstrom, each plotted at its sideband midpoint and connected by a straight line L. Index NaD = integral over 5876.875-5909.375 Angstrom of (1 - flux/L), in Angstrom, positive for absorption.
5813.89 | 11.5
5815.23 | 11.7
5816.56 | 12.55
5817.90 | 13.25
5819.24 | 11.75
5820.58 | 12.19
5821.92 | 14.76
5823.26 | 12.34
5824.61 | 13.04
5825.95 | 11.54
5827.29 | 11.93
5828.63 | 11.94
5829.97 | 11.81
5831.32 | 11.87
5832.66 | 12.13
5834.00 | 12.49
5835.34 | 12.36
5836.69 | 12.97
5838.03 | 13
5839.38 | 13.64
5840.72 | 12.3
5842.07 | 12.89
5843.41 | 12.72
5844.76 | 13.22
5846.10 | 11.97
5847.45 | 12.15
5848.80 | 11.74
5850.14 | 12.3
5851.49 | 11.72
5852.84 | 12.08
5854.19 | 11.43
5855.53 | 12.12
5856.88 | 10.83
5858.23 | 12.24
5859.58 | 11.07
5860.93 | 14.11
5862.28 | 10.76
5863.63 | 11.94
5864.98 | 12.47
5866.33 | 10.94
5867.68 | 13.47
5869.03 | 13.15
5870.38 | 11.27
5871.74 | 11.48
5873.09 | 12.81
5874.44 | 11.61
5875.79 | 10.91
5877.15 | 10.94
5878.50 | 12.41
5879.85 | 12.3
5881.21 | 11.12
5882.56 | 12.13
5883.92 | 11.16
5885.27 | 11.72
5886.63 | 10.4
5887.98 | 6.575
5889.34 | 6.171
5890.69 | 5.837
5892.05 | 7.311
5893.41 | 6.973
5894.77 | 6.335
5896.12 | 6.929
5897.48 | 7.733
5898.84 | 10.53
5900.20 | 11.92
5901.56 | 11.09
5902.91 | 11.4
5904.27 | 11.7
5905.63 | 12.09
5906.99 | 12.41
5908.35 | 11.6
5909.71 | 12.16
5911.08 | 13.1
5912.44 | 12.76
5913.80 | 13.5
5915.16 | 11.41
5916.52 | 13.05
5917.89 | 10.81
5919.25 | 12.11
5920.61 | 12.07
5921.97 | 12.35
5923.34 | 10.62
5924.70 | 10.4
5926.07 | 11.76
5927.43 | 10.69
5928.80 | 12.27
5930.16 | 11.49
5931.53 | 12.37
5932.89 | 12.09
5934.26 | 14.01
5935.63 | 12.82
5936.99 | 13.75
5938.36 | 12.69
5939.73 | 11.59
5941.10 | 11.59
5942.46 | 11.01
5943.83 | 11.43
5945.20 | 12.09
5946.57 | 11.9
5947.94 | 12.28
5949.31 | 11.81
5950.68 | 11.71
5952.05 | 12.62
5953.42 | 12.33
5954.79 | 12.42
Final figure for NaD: 5.6 Angstrom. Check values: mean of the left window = 12.1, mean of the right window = 11.9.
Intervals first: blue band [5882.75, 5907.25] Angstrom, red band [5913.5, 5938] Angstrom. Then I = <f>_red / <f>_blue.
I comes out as 1.29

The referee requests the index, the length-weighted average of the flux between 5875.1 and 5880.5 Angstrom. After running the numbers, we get 11.6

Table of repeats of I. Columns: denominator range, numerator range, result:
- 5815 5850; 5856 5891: 0.90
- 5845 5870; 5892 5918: 0.90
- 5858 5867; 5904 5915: 1.04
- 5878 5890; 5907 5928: 1.14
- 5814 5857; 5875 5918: 0.85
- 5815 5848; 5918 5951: 0.95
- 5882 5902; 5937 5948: 1.35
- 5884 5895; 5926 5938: 1.57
